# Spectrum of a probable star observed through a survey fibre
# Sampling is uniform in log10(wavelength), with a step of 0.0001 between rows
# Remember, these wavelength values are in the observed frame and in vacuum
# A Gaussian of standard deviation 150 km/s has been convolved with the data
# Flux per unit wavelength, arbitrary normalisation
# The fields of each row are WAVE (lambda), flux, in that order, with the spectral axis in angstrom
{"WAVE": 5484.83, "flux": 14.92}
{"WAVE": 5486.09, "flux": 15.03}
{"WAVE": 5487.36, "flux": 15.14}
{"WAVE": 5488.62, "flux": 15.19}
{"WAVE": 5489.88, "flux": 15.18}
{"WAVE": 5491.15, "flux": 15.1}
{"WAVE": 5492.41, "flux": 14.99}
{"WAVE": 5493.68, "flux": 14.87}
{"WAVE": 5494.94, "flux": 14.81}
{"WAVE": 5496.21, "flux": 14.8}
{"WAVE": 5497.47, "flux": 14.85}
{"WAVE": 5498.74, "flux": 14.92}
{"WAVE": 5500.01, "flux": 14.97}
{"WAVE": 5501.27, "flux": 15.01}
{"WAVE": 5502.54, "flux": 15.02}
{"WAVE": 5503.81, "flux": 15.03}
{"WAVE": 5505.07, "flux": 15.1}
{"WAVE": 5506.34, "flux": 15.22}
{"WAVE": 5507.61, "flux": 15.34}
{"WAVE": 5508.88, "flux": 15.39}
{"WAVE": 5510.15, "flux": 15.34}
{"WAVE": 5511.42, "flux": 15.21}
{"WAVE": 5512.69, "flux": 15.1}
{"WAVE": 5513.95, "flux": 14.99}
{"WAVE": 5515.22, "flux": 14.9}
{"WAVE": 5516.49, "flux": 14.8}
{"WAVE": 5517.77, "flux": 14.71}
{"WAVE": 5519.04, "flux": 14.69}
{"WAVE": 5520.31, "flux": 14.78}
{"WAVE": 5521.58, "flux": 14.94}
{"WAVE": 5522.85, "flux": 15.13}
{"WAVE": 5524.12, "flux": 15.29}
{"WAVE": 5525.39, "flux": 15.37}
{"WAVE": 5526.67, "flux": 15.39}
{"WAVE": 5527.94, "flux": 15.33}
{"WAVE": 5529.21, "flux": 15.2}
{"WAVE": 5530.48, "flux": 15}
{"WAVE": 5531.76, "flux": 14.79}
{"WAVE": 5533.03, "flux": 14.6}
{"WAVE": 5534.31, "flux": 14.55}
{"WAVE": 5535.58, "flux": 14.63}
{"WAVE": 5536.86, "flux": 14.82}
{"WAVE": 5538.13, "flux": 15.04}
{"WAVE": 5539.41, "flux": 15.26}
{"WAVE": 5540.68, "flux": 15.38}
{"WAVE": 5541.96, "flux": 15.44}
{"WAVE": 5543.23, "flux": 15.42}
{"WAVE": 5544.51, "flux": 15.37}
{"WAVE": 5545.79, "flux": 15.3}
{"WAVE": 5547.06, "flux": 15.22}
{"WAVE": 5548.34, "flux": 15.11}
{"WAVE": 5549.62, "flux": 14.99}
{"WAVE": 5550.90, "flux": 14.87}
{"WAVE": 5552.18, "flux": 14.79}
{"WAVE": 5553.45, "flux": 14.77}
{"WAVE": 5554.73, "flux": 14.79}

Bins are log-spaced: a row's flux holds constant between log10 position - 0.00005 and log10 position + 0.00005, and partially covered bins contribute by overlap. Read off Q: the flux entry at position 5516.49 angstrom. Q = 14.8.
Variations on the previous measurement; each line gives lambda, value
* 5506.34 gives 15.22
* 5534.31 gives 14.55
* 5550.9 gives 14.87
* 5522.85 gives 15.13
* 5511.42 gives 15.21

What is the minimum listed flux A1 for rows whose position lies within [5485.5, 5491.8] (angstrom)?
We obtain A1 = 15.03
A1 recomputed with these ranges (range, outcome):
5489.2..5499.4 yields 14.8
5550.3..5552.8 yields 14.79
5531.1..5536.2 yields 14.55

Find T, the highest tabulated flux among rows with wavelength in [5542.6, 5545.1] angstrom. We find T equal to 15.42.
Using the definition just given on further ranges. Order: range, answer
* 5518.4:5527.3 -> 15.39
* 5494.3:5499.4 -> 14.92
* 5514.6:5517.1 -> 14.9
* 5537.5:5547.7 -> 15.44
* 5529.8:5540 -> 15.26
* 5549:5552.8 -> 14.99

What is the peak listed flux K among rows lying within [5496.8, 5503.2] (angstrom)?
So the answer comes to 15.02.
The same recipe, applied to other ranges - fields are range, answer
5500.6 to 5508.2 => 15.34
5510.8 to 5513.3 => 15.21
